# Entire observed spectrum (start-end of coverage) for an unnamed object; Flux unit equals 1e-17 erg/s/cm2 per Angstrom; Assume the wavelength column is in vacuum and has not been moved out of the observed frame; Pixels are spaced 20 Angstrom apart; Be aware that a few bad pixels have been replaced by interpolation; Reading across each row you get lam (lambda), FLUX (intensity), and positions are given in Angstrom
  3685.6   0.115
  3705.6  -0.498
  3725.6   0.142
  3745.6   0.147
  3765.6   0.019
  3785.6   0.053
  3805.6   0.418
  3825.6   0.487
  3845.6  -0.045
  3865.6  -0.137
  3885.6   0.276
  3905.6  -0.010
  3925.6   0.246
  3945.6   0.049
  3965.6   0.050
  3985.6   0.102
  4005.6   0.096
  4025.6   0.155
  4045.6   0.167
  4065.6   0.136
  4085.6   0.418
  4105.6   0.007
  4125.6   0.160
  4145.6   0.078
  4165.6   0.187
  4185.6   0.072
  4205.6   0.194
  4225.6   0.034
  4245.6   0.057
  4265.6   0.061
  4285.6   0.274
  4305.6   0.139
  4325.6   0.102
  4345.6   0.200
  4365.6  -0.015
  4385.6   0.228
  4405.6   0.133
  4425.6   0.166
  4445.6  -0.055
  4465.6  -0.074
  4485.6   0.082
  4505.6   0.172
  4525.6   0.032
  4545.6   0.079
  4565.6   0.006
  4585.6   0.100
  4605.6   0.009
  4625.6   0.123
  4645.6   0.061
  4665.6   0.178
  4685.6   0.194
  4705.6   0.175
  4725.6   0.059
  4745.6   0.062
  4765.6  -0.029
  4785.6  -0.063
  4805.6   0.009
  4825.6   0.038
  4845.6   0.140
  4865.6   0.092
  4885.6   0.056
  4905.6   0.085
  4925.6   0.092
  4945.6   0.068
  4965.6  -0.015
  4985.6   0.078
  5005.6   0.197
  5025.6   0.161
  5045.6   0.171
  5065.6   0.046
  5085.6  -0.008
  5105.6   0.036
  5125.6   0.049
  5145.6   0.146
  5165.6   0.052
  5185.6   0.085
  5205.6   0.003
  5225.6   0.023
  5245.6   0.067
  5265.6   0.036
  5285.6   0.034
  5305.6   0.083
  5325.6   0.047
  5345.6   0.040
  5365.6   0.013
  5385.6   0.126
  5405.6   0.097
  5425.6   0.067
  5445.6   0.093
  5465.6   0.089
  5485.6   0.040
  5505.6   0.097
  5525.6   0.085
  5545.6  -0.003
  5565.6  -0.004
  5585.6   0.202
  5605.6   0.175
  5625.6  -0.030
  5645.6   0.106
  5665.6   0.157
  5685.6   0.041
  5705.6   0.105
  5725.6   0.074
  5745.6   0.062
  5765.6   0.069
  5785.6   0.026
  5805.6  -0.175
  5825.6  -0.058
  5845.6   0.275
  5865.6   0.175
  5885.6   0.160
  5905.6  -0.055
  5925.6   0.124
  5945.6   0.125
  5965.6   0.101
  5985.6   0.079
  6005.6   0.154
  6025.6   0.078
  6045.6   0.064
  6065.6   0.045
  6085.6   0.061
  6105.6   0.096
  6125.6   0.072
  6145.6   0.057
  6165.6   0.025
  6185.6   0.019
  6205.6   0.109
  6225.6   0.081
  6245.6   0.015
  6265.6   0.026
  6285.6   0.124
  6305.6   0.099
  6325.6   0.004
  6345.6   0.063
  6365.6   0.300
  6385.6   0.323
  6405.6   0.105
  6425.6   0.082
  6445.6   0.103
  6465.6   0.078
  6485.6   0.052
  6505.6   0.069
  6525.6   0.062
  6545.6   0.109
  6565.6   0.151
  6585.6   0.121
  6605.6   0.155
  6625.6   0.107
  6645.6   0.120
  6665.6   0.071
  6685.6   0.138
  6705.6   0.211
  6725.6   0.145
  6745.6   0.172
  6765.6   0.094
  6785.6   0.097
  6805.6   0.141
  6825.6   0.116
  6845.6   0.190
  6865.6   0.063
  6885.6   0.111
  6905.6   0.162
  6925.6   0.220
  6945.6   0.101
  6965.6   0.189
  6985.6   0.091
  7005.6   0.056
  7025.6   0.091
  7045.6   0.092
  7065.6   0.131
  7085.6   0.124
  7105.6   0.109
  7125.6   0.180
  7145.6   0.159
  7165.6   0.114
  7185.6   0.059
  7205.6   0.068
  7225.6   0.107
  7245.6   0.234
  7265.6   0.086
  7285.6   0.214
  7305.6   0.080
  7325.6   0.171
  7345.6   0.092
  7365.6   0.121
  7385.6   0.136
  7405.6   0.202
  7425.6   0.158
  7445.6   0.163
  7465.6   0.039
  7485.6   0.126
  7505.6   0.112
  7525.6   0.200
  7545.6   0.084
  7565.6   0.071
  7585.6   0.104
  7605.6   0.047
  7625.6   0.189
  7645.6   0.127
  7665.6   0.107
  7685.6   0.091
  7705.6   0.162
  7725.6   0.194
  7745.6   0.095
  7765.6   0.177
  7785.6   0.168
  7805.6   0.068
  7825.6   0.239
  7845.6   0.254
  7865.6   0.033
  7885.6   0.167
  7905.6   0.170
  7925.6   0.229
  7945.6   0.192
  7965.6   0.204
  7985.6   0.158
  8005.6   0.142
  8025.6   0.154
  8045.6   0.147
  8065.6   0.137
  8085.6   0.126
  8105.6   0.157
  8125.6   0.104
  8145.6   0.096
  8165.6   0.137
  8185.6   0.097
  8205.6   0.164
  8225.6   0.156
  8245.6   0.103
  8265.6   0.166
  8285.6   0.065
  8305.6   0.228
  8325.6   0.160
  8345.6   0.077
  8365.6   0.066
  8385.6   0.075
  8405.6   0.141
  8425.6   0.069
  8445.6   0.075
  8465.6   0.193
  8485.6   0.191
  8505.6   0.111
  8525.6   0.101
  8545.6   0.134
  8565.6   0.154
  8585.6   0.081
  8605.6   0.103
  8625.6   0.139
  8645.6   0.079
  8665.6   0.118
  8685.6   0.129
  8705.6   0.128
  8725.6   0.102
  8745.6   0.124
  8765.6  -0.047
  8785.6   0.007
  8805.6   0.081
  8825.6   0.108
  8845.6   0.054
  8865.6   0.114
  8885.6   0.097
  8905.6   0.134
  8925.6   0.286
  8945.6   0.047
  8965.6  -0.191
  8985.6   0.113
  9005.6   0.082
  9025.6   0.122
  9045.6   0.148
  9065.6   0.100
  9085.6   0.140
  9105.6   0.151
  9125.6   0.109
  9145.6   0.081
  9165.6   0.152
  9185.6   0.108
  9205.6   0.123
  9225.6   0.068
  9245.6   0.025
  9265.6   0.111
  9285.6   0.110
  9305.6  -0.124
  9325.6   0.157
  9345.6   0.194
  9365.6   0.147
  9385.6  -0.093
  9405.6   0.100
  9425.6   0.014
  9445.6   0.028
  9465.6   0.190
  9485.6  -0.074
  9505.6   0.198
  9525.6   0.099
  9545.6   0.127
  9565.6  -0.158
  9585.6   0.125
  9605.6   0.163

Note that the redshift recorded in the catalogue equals 0.710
